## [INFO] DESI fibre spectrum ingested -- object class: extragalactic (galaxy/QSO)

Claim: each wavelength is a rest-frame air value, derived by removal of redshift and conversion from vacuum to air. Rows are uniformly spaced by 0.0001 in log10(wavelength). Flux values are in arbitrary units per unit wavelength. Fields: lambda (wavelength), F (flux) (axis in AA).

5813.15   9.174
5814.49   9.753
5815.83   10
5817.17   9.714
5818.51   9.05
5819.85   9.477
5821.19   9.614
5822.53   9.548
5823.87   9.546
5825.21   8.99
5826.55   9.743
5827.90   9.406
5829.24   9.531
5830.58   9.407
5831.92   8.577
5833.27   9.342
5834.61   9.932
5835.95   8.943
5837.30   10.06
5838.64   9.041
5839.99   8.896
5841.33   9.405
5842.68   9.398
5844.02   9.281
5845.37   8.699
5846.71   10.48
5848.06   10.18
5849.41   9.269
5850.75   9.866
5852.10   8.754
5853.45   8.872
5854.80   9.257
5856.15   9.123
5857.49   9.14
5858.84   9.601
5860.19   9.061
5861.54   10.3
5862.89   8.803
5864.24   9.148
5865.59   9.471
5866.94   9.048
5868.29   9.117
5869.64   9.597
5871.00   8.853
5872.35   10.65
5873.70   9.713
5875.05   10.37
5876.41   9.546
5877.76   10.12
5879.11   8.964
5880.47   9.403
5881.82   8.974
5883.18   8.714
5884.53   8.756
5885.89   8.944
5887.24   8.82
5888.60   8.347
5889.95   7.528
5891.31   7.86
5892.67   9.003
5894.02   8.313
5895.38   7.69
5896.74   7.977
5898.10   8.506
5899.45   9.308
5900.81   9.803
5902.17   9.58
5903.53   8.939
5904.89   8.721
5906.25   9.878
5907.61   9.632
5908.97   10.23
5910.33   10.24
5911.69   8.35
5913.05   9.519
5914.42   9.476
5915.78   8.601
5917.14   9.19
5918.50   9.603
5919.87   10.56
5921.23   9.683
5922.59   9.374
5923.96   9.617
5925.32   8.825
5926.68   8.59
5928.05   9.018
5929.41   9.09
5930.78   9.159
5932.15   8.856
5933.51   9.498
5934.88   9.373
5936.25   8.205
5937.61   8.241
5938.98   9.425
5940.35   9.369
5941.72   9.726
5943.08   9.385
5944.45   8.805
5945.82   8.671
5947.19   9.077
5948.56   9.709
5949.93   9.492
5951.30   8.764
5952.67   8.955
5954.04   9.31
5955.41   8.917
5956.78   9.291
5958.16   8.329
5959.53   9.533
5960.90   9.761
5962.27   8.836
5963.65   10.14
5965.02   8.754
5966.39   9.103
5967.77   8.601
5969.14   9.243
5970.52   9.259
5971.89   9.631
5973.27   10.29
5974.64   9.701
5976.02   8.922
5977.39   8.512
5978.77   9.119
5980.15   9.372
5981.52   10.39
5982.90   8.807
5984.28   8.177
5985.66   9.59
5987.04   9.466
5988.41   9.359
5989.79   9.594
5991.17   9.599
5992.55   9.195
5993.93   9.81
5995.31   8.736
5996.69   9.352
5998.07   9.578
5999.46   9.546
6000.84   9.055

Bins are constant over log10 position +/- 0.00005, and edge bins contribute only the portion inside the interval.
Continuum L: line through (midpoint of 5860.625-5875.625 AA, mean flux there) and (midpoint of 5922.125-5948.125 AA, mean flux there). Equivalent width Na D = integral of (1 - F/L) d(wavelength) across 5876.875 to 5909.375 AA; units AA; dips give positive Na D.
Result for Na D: 1.6 AA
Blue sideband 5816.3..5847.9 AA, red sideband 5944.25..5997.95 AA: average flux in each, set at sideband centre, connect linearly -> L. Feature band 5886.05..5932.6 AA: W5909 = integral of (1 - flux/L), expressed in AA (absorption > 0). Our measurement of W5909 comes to 1.3 AA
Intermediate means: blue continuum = 9.41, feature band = 9.06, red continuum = 9.24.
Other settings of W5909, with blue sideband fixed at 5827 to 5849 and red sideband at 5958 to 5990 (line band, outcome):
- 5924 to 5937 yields 0.5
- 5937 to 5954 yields 0.3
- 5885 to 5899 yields 1.6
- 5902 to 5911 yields -0.2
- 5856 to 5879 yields -0.3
